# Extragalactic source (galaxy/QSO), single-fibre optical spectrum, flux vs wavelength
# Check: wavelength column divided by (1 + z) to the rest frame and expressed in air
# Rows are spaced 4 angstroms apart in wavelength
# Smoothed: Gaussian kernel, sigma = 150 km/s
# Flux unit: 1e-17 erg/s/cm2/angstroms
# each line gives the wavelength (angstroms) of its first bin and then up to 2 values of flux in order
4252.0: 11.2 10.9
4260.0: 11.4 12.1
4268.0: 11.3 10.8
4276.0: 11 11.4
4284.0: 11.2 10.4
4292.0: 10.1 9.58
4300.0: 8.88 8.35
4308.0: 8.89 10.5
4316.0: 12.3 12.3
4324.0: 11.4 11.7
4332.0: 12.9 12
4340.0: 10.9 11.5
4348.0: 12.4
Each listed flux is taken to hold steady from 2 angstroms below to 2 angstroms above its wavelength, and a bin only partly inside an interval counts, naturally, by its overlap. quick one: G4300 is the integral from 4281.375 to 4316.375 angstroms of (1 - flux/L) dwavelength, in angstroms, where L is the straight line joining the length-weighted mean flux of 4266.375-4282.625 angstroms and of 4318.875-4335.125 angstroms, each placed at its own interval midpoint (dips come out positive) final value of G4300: 4.9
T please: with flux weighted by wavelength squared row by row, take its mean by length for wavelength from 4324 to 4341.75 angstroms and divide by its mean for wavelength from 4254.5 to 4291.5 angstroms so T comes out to 1.1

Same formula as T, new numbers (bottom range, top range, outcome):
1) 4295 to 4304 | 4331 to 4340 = 1.36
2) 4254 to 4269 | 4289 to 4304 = 0.84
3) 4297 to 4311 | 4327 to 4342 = 1.35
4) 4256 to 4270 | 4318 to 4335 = 1.08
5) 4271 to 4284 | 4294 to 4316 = 0.87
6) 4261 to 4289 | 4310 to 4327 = 1.06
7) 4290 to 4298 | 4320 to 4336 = 1.24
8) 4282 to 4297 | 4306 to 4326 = 1.08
